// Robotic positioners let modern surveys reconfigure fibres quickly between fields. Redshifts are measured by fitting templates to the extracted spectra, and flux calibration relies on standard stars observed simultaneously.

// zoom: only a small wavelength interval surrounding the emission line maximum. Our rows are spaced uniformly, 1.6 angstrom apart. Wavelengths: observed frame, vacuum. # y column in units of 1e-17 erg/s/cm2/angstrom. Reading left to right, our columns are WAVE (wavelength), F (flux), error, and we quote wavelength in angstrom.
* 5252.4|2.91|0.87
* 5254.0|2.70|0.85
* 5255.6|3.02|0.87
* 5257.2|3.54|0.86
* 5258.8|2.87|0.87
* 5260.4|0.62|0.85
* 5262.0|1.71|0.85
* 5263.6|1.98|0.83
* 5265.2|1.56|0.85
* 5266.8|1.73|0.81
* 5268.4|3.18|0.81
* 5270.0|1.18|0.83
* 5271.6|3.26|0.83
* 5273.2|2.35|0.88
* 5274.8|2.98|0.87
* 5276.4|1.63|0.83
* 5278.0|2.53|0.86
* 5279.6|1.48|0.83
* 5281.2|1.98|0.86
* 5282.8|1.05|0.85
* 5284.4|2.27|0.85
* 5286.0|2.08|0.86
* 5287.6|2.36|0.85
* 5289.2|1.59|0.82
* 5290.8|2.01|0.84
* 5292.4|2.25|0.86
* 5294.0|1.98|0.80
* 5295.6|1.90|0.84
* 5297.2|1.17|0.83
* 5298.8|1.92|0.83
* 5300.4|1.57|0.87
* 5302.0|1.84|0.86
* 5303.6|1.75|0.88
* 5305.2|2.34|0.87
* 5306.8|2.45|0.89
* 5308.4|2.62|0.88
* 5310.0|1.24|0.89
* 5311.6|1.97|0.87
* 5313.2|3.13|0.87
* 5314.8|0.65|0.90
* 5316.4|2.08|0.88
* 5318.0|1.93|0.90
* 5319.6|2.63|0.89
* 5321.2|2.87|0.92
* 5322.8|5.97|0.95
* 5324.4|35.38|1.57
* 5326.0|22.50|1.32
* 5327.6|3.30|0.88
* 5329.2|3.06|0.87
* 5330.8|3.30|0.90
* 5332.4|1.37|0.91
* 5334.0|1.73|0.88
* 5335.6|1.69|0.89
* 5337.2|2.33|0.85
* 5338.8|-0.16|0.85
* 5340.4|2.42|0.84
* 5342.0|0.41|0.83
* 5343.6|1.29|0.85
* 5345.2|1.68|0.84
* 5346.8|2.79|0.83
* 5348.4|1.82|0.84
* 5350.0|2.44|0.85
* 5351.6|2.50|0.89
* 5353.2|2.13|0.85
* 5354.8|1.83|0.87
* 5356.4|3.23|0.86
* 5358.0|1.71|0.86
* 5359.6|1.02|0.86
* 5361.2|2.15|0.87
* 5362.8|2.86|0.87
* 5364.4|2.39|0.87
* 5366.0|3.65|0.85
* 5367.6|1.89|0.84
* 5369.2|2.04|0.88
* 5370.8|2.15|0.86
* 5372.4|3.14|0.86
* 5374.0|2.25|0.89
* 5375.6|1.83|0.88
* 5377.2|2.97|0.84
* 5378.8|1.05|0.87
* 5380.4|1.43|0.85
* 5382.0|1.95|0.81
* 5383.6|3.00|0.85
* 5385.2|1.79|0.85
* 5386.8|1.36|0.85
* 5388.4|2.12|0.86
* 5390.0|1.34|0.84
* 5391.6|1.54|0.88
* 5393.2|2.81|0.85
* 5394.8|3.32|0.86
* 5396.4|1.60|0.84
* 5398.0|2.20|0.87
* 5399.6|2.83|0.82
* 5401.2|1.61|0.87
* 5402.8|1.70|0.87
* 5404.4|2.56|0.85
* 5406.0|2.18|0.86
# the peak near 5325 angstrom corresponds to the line H-beta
